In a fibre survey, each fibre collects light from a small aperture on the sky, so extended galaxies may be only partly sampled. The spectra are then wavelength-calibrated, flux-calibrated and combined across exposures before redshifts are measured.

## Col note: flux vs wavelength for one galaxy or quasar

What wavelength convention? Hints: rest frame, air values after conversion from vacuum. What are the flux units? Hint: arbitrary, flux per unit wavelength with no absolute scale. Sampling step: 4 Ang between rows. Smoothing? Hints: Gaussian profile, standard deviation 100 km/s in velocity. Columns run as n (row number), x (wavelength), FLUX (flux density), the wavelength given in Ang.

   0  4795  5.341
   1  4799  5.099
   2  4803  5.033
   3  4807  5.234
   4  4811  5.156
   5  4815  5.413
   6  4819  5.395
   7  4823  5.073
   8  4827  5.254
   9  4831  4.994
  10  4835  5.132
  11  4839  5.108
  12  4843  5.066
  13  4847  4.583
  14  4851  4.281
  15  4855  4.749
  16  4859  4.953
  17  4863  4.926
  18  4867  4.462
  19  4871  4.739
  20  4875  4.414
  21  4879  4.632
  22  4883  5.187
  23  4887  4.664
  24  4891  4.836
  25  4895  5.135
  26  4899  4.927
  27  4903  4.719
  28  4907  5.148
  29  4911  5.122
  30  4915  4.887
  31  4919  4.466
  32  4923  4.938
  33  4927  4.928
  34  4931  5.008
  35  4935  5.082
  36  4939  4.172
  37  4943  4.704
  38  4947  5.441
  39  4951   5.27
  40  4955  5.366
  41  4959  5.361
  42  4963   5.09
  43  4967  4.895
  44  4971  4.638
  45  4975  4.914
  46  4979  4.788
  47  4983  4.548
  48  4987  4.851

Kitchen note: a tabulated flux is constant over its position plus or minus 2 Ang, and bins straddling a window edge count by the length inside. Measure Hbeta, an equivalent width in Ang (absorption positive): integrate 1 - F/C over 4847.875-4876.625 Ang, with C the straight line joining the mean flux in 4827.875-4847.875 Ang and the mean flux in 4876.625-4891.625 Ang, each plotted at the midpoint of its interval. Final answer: 1.5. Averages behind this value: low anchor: 5.01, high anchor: 4.82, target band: 4.65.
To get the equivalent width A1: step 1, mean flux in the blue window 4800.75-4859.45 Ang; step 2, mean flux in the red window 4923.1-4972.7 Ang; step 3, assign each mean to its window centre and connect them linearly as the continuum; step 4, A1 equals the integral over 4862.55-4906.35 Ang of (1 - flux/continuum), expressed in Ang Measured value 1.9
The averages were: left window 5.03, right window 5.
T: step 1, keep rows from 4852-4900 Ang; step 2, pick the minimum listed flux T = 4.414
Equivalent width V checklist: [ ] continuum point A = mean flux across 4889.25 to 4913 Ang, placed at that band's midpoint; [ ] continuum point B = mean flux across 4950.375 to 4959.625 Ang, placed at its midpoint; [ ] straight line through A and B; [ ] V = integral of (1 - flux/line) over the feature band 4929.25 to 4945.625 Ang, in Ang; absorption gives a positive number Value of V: 1.4 Ang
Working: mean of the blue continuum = 4.98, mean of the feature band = 4.76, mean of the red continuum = 5.34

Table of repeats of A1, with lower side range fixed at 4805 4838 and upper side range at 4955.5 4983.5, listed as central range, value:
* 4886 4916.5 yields 0.72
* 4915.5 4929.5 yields 0.62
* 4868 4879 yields 1.15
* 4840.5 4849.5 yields 0.61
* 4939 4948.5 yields 0.22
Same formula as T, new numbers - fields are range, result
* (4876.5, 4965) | 4.172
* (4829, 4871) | 4.281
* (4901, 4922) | 4.466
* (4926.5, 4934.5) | 4.928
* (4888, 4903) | 4.719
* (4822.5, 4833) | 4.994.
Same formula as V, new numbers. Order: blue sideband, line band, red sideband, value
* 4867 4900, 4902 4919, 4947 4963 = 0.2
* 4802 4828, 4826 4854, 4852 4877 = 0.3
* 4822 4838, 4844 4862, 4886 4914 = 1.3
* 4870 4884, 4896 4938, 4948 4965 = 0.7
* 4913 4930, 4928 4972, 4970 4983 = -2.1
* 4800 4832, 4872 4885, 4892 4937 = 0.7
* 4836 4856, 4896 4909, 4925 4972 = -0.1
